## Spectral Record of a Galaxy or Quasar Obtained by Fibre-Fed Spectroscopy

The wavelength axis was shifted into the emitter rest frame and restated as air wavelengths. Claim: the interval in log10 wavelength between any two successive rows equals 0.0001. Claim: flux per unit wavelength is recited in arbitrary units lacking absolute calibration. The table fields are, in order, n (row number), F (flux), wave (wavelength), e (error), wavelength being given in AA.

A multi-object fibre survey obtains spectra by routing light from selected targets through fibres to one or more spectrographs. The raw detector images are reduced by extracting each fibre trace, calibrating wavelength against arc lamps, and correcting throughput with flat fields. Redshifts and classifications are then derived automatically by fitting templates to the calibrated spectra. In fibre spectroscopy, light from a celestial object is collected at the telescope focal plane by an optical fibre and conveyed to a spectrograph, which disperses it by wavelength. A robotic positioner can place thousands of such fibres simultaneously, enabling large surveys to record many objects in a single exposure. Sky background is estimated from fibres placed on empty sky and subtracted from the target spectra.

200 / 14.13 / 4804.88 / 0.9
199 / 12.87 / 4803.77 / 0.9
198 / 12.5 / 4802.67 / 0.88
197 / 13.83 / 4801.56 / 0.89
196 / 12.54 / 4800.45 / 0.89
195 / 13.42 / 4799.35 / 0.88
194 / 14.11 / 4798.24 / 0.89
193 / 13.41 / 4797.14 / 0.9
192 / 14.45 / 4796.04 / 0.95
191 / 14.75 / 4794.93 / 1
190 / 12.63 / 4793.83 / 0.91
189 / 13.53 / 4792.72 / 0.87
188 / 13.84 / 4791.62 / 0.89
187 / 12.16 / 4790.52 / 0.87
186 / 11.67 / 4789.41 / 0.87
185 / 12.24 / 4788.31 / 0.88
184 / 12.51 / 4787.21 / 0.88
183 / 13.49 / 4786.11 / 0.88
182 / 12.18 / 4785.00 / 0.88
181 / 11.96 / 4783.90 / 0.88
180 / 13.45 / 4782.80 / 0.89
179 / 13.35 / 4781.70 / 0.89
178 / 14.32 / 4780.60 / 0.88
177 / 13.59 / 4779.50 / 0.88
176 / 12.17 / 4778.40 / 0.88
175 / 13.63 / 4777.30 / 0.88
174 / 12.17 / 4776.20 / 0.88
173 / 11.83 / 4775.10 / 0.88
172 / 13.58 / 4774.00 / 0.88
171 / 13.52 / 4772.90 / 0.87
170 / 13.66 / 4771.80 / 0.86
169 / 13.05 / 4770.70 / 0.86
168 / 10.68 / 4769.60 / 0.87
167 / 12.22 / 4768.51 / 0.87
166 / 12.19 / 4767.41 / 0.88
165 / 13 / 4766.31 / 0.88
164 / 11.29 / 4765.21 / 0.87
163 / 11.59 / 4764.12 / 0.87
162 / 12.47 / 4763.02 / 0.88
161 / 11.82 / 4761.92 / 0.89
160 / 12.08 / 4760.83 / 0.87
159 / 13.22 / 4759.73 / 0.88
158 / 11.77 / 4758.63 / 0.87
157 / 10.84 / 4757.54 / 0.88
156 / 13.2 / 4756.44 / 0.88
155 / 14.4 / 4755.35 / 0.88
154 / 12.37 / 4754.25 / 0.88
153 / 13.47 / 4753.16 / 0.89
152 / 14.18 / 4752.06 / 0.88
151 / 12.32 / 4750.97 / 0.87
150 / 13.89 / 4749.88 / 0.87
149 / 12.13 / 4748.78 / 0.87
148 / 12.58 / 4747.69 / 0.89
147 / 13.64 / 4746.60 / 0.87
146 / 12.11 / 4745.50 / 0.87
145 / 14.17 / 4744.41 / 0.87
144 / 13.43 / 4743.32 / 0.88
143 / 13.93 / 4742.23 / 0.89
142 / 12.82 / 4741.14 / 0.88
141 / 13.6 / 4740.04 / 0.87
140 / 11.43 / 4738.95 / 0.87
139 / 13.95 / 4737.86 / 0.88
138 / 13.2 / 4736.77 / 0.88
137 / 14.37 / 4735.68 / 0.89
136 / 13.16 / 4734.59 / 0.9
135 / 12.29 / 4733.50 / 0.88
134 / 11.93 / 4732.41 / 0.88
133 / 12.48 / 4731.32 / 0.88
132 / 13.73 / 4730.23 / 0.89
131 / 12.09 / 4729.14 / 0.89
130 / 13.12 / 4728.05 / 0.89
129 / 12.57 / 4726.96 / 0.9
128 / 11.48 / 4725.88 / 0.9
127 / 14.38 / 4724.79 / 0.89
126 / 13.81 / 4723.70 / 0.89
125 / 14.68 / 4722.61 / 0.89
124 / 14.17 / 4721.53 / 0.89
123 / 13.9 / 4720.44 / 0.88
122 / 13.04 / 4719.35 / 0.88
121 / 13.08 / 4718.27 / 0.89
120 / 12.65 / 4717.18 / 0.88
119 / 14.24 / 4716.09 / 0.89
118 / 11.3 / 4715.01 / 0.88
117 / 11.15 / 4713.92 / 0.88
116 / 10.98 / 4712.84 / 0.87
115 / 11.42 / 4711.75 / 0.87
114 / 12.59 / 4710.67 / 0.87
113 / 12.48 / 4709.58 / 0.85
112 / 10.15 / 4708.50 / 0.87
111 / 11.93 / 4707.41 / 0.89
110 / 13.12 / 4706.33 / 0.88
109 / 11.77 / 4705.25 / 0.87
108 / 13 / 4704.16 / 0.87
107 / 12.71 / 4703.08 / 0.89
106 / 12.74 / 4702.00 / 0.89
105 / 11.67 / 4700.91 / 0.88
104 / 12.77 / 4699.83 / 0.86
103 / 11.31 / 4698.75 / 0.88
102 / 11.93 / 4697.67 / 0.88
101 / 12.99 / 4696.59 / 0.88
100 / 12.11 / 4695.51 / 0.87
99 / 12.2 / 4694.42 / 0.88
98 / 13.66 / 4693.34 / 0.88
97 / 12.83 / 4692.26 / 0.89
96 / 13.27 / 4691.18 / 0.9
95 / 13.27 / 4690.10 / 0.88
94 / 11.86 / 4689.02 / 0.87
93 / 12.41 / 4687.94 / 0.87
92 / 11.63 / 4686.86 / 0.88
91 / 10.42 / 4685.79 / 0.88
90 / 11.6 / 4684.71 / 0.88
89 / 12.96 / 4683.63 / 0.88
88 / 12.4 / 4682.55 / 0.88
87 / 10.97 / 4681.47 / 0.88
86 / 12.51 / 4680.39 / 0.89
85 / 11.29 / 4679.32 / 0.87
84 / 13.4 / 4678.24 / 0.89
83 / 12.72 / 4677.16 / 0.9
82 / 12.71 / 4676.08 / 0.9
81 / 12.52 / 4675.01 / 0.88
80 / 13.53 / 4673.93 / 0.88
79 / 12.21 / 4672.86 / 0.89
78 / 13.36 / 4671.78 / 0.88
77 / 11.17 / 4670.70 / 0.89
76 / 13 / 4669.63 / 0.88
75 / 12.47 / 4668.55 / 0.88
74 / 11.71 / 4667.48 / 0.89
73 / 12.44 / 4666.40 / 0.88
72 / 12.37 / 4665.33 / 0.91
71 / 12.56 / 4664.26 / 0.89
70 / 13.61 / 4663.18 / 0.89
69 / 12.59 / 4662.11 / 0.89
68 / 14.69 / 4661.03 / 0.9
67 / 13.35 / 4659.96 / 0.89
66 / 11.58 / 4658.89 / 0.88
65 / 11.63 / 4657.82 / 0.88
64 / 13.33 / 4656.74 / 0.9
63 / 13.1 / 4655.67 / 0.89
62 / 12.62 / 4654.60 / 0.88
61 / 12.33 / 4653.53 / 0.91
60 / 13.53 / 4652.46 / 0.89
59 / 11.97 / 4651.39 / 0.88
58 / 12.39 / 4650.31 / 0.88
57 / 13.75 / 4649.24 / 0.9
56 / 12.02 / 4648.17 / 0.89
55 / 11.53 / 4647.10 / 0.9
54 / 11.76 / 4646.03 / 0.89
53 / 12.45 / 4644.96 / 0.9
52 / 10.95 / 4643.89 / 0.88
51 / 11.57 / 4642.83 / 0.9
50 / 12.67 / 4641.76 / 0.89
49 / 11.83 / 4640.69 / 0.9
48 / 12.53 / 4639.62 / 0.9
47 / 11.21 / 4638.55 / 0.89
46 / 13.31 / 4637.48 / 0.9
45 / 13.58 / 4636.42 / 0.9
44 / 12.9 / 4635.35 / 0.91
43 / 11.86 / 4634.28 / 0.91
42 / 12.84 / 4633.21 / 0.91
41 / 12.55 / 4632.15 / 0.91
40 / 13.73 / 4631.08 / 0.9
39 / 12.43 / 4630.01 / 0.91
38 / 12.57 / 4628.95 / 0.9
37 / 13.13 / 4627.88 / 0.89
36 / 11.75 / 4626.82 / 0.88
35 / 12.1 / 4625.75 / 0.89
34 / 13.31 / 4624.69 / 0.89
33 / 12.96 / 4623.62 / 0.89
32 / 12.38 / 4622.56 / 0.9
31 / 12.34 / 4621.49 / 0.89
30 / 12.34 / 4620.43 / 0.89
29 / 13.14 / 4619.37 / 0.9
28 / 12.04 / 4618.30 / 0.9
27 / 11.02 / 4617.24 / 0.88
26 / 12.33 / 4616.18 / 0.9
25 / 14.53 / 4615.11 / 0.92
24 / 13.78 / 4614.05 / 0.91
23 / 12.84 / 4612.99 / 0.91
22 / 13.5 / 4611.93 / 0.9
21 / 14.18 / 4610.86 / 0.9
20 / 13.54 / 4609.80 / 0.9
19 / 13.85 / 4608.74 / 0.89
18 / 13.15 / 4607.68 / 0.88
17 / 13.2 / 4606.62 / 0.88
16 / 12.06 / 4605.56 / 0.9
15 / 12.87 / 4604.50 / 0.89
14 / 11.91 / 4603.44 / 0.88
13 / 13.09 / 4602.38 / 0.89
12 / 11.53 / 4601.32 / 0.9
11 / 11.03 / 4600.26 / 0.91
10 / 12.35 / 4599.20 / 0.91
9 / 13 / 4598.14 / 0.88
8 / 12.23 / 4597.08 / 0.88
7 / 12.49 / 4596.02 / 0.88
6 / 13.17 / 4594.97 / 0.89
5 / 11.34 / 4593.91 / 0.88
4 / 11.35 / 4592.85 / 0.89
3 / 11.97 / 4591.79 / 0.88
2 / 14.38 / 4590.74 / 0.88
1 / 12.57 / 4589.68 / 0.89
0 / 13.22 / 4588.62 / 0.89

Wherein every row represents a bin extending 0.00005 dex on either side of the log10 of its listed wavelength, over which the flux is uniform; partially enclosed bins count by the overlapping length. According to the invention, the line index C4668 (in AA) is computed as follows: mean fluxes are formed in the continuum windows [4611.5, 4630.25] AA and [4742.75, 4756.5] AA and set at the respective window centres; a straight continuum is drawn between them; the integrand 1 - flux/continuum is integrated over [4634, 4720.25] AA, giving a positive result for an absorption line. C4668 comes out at 3.6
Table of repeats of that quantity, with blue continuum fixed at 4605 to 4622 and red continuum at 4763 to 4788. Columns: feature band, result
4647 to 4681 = 0.7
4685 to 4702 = 0.7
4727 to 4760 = -0.6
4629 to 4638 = 0.1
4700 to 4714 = 0.9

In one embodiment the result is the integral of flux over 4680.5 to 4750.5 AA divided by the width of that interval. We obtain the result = 12.7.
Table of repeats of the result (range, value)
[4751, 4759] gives 12.9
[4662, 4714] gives 12.3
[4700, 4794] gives 12.8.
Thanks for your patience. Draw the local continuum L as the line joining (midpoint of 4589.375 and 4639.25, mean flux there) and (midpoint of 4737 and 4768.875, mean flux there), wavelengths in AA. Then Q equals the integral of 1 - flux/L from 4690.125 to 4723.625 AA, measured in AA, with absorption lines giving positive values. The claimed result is 0.47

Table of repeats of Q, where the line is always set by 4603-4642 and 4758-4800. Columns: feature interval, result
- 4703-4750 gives -0.1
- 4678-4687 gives 0.6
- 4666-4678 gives 0.2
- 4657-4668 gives 0.1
